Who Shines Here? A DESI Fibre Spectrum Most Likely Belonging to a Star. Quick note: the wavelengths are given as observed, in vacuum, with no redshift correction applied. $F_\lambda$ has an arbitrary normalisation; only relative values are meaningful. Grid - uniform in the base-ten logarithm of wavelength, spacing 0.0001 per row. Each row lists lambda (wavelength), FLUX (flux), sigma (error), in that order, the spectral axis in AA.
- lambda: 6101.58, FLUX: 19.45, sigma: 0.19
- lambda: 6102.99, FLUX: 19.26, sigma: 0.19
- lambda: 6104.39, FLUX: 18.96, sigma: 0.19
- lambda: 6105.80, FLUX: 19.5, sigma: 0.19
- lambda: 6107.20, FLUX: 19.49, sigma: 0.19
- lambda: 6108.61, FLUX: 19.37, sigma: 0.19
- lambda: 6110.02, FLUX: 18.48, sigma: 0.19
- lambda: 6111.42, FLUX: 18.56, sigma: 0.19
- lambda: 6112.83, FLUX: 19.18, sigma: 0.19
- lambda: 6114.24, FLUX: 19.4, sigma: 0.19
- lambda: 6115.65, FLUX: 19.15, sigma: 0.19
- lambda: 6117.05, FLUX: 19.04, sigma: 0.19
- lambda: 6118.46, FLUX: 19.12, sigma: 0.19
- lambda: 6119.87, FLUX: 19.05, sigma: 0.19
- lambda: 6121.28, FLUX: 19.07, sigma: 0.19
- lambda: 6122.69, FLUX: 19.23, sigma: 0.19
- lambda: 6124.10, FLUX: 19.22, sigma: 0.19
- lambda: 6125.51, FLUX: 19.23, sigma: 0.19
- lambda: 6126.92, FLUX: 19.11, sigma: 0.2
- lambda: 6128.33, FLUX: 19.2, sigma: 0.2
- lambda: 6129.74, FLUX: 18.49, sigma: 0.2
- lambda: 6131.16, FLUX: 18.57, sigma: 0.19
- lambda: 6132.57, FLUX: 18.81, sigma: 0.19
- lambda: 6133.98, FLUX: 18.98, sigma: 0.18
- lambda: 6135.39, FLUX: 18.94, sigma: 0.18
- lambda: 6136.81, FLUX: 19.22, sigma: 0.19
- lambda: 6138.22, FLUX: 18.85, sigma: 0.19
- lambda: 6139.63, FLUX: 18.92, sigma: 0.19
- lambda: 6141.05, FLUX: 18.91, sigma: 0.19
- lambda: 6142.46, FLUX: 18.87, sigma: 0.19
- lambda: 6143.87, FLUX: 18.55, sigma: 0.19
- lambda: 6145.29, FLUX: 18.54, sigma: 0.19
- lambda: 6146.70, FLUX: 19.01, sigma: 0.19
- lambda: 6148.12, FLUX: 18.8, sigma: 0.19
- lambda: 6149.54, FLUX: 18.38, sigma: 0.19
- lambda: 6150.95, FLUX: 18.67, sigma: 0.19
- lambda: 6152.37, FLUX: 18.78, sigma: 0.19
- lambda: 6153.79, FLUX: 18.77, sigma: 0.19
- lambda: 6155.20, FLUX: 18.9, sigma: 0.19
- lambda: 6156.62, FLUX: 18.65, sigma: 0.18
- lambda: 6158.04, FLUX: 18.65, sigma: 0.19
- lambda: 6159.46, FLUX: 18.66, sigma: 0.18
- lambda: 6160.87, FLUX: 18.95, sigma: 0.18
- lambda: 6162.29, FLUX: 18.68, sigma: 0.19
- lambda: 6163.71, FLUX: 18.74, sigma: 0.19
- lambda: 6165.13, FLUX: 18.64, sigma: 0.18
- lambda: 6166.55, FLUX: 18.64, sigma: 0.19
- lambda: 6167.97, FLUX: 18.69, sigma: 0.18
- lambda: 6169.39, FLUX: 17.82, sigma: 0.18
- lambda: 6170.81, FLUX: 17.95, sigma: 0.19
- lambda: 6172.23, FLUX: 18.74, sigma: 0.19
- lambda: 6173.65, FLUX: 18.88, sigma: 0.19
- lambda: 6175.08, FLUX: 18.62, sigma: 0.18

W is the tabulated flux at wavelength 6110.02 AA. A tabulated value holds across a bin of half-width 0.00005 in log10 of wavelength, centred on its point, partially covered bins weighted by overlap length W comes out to 18.48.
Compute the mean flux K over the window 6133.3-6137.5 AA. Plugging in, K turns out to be 19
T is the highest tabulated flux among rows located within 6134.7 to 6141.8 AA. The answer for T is 19.22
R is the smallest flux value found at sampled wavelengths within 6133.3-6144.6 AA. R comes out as 18.55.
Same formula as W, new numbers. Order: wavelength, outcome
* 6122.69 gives 19.23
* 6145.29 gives 18.54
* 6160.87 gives 18.95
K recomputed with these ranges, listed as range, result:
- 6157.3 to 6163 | 18.7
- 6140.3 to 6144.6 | 18.8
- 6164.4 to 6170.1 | 18.4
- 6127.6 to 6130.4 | 18.9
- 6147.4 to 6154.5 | 18.7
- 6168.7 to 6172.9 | 18.2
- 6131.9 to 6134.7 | 18.9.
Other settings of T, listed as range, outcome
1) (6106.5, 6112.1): 19.49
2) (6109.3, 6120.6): 19.4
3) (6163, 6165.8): 18.74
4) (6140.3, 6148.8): 19.01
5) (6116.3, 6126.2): 19.23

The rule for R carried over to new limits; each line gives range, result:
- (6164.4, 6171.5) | 17.82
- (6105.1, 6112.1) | 18.48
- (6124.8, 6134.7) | 18.49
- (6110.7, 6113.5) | 18.56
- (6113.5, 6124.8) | 19.04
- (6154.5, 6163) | 18.65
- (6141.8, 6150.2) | 18.38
